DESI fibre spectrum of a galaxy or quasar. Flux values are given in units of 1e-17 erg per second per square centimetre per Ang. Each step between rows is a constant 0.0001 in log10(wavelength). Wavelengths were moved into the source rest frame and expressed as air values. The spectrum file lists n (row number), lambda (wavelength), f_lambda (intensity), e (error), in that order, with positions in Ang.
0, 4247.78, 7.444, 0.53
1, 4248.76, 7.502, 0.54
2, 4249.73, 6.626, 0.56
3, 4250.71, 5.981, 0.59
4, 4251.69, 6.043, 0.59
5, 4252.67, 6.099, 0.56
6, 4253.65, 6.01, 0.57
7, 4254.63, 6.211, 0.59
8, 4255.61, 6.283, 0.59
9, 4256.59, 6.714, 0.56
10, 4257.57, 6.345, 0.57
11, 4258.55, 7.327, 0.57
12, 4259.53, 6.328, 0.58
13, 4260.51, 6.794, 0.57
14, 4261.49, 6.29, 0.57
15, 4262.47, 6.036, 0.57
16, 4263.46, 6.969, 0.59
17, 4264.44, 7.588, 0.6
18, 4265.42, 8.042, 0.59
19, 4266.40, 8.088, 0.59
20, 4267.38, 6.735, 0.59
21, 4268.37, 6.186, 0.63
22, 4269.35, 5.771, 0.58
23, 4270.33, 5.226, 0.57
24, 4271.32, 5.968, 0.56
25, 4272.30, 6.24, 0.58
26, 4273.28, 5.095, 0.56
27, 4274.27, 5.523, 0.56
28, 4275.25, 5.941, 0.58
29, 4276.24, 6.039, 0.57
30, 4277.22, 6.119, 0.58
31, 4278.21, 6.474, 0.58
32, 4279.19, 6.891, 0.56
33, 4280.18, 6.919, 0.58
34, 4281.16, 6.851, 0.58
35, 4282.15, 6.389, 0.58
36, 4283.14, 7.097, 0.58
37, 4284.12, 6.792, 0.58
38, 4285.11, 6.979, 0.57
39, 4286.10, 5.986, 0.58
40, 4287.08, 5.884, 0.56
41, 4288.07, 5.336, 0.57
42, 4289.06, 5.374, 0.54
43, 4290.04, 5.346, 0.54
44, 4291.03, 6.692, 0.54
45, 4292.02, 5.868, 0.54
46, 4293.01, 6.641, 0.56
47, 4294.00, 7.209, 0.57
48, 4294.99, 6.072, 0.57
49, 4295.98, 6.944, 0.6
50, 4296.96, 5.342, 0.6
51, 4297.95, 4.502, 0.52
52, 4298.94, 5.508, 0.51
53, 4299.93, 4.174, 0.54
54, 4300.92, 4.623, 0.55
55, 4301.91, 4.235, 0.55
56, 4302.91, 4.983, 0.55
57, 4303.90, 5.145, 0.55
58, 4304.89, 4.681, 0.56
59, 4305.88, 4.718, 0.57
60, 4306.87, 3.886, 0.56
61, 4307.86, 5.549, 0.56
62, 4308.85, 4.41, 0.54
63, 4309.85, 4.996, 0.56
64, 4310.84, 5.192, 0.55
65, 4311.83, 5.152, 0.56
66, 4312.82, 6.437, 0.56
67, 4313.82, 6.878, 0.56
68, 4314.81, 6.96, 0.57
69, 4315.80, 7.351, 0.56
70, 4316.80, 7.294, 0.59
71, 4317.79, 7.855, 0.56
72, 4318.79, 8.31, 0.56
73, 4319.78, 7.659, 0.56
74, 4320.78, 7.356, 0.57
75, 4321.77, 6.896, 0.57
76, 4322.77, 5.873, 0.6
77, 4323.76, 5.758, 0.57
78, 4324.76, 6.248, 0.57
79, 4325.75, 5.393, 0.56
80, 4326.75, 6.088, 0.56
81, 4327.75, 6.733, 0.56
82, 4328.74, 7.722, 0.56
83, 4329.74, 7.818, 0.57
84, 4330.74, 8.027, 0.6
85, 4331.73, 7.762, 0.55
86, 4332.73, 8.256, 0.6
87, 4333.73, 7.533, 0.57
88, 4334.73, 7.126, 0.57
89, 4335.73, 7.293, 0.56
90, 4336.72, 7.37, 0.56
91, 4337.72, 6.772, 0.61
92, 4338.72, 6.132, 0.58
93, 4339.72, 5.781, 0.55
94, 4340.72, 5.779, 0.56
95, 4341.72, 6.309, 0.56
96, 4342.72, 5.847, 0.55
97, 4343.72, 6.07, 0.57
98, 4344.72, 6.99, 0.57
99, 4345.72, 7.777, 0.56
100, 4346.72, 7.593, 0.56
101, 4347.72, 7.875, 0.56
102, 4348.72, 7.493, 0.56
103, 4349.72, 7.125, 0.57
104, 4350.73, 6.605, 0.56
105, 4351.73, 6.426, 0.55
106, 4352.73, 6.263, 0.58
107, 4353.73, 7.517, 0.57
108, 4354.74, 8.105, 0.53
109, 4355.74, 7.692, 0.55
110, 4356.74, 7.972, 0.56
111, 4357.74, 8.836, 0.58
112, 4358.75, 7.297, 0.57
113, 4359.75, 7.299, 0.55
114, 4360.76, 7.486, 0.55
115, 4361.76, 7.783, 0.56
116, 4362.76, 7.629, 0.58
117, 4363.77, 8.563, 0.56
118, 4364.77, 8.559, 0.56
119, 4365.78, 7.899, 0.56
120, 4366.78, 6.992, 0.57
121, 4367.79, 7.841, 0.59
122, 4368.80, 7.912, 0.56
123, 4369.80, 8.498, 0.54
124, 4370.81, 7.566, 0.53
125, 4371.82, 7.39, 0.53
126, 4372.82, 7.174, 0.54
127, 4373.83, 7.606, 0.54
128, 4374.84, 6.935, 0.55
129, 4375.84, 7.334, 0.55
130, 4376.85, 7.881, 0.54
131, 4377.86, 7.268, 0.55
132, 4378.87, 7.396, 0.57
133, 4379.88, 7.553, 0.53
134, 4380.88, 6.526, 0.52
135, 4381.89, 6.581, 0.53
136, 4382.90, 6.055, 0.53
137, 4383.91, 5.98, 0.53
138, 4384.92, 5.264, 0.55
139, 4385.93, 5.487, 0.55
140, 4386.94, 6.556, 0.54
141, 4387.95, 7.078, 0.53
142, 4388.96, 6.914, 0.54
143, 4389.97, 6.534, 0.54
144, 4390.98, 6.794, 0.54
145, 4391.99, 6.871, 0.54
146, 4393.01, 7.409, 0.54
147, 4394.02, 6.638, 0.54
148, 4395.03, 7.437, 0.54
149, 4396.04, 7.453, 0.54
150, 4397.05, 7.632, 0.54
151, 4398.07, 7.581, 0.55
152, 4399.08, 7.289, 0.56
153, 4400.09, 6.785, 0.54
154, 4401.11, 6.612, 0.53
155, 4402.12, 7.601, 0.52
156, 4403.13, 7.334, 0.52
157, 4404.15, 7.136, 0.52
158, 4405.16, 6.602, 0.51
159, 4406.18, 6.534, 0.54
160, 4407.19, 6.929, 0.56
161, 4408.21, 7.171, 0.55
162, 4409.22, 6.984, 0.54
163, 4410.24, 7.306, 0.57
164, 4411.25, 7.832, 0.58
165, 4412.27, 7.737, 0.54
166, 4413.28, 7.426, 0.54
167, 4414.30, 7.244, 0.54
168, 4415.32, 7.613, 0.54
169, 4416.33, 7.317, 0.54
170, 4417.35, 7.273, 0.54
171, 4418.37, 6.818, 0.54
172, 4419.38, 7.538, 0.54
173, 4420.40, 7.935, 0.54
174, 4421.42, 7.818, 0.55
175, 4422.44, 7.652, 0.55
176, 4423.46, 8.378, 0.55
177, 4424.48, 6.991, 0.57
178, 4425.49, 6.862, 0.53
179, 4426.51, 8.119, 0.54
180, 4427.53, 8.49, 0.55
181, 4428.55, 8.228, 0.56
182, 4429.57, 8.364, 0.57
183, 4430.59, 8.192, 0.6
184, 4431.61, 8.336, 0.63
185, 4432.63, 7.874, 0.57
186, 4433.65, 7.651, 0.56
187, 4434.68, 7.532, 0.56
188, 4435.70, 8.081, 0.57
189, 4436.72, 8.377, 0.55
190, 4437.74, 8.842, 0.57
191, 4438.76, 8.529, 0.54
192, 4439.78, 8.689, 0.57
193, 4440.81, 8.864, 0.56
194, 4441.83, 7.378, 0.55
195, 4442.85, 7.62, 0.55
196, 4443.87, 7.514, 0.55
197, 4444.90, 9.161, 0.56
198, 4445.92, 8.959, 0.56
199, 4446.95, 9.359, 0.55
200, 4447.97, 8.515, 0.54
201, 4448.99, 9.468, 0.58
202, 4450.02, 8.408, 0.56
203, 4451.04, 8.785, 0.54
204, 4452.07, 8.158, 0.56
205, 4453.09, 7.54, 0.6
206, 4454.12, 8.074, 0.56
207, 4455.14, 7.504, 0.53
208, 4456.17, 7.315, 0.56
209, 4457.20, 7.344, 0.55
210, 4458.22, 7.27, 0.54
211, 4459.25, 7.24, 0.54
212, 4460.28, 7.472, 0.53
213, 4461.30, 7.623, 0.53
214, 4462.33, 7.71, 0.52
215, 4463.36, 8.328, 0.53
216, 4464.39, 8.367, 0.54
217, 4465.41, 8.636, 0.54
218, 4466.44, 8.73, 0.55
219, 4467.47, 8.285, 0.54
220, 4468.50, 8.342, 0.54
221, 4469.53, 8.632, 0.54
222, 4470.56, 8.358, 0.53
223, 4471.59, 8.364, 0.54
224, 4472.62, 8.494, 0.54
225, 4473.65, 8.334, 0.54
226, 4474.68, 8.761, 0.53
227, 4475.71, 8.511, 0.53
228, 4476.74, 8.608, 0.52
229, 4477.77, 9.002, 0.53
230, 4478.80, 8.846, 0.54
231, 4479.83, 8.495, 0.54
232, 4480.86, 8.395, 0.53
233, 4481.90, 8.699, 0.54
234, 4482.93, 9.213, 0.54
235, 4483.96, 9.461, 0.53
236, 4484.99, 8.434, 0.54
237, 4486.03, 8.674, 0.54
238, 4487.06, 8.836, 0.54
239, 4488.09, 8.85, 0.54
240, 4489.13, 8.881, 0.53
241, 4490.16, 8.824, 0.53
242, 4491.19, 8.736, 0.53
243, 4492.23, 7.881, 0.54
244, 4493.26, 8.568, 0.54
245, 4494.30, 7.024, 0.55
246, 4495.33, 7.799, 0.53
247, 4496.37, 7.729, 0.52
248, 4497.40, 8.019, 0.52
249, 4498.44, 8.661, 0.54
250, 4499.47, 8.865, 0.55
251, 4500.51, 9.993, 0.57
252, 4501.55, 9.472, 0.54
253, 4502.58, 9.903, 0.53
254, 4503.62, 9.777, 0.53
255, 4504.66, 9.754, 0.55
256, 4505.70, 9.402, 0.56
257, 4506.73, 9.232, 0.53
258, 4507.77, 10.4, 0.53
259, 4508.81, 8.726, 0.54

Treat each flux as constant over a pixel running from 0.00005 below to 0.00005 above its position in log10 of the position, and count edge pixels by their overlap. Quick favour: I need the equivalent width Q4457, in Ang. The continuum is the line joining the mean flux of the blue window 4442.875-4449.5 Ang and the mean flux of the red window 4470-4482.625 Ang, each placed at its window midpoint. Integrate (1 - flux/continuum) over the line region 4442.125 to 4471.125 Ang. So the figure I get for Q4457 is 1.8 Ang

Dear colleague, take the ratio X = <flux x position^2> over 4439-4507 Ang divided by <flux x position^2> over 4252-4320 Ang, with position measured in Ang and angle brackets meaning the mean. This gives 1.51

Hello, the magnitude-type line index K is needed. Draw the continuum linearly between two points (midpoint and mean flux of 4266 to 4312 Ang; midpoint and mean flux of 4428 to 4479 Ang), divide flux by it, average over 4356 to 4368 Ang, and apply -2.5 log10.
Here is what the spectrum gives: -0.14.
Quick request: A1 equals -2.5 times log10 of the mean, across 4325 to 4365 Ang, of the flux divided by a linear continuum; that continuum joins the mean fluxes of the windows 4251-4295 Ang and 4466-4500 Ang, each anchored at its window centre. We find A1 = -0.01 mag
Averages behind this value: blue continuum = 6.37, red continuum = 8.52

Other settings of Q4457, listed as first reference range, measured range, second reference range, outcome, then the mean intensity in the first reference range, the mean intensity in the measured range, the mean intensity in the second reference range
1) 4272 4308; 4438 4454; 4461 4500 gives -0.9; 5.78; 8.46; 8.48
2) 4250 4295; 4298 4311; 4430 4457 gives 3.8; 6.37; 4.75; 8.25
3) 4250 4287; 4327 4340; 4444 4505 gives -0.3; 6.44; 7.26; 8.49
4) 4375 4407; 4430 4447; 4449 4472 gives -1.3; 6.91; 8.26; 8.05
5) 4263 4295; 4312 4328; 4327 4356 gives 0.1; 6.38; 6.78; 7.08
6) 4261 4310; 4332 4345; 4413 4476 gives -0.2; 5.93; 6.72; 8.06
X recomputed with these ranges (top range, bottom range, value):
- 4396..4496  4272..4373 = 1.28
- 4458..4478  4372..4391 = 1.26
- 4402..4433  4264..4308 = 1.35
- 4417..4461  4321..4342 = 1.24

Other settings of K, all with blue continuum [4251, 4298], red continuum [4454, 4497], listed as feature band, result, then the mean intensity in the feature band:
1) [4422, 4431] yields -0.013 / 7.92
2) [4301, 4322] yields 0.129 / 5.96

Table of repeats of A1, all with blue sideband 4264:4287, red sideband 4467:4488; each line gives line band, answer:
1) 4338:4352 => 0.080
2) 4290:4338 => 0.103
